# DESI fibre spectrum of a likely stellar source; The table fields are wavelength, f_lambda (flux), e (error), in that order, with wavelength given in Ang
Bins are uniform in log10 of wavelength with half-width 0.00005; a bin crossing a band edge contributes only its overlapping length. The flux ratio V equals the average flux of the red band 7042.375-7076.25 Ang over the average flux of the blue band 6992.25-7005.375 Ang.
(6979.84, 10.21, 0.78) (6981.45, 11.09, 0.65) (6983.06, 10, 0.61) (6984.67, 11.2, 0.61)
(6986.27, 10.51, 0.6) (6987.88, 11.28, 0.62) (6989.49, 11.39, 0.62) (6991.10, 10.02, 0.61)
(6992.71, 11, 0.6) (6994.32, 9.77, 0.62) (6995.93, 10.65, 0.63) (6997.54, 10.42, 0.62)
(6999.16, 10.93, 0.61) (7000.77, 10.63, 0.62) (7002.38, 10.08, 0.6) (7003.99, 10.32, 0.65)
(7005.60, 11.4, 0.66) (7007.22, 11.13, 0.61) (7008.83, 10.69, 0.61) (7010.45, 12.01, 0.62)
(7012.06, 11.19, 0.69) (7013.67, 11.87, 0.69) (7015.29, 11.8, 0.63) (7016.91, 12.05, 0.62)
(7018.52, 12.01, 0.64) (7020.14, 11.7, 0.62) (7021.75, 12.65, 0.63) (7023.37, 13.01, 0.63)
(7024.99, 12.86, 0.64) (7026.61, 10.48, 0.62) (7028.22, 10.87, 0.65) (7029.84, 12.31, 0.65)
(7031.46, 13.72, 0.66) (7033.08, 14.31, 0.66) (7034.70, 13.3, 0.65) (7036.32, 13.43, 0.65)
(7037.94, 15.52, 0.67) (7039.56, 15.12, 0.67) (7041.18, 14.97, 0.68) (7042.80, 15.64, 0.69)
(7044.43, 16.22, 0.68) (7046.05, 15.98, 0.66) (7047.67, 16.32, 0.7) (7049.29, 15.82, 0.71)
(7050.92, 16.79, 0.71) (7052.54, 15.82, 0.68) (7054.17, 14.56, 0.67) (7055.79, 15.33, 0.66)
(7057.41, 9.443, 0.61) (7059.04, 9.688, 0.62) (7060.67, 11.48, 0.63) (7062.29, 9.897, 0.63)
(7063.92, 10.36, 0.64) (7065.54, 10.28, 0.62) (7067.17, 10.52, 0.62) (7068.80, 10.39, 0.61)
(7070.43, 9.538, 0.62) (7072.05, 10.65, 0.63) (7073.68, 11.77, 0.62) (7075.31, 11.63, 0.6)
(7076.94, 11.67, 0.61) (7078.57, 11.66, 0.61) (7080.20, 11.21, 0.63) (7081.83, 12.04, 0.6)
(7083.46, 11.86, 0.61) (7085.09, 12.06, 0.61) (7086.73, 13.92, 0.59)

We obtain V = 1.2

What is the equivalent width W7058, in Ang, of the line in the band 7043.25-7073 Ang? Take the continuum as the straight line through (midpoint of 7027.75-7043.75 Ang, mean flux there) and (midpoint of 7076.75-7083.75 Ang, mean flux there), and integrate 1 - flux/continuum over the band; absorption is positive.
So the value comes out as 0.3 Ang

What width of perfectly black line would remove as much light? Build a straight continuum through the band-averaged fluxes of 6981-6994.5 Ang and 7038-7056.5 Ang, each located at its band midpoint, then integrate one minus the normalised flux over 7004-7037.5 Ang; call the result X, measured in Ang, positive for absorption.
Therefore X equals 3.3 Ang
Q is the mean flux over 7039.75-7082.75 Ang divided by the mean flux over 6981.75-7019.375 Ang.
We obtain 1.2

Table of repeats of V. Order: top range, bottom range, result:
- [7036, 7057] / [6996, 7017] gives 1.40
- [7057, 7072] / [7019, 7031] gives 0.85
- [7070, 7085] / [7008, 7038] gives 0.93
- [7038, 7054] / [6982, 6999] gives 1.48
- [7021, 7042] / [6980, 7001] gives 1.24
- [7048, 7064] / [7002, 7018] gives 1.16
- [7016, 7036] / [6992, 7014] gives 1.15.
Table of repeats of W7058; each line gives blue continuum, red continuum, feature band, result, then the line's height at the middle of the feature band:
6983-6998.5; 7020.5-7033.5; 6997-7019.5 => 0.6 Ang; 11.5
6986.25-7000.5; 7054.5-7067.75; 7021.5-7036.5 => -2.5 Ang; 10.9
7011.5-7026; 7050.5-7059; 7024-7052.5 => -2.8 Ang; 13.1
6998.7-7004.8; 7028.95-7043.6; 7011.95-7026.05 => 0.2 Ang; 12.4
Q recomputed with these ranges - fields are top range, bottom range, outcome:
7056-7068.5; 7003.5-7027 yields 0.90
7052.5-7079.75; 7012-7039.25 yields 0.90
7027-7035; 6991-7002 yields 1.21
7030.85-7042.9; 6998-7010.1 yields 1.34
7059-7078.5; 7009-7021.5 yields 0.91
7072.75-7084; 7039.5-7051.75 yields 0.73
